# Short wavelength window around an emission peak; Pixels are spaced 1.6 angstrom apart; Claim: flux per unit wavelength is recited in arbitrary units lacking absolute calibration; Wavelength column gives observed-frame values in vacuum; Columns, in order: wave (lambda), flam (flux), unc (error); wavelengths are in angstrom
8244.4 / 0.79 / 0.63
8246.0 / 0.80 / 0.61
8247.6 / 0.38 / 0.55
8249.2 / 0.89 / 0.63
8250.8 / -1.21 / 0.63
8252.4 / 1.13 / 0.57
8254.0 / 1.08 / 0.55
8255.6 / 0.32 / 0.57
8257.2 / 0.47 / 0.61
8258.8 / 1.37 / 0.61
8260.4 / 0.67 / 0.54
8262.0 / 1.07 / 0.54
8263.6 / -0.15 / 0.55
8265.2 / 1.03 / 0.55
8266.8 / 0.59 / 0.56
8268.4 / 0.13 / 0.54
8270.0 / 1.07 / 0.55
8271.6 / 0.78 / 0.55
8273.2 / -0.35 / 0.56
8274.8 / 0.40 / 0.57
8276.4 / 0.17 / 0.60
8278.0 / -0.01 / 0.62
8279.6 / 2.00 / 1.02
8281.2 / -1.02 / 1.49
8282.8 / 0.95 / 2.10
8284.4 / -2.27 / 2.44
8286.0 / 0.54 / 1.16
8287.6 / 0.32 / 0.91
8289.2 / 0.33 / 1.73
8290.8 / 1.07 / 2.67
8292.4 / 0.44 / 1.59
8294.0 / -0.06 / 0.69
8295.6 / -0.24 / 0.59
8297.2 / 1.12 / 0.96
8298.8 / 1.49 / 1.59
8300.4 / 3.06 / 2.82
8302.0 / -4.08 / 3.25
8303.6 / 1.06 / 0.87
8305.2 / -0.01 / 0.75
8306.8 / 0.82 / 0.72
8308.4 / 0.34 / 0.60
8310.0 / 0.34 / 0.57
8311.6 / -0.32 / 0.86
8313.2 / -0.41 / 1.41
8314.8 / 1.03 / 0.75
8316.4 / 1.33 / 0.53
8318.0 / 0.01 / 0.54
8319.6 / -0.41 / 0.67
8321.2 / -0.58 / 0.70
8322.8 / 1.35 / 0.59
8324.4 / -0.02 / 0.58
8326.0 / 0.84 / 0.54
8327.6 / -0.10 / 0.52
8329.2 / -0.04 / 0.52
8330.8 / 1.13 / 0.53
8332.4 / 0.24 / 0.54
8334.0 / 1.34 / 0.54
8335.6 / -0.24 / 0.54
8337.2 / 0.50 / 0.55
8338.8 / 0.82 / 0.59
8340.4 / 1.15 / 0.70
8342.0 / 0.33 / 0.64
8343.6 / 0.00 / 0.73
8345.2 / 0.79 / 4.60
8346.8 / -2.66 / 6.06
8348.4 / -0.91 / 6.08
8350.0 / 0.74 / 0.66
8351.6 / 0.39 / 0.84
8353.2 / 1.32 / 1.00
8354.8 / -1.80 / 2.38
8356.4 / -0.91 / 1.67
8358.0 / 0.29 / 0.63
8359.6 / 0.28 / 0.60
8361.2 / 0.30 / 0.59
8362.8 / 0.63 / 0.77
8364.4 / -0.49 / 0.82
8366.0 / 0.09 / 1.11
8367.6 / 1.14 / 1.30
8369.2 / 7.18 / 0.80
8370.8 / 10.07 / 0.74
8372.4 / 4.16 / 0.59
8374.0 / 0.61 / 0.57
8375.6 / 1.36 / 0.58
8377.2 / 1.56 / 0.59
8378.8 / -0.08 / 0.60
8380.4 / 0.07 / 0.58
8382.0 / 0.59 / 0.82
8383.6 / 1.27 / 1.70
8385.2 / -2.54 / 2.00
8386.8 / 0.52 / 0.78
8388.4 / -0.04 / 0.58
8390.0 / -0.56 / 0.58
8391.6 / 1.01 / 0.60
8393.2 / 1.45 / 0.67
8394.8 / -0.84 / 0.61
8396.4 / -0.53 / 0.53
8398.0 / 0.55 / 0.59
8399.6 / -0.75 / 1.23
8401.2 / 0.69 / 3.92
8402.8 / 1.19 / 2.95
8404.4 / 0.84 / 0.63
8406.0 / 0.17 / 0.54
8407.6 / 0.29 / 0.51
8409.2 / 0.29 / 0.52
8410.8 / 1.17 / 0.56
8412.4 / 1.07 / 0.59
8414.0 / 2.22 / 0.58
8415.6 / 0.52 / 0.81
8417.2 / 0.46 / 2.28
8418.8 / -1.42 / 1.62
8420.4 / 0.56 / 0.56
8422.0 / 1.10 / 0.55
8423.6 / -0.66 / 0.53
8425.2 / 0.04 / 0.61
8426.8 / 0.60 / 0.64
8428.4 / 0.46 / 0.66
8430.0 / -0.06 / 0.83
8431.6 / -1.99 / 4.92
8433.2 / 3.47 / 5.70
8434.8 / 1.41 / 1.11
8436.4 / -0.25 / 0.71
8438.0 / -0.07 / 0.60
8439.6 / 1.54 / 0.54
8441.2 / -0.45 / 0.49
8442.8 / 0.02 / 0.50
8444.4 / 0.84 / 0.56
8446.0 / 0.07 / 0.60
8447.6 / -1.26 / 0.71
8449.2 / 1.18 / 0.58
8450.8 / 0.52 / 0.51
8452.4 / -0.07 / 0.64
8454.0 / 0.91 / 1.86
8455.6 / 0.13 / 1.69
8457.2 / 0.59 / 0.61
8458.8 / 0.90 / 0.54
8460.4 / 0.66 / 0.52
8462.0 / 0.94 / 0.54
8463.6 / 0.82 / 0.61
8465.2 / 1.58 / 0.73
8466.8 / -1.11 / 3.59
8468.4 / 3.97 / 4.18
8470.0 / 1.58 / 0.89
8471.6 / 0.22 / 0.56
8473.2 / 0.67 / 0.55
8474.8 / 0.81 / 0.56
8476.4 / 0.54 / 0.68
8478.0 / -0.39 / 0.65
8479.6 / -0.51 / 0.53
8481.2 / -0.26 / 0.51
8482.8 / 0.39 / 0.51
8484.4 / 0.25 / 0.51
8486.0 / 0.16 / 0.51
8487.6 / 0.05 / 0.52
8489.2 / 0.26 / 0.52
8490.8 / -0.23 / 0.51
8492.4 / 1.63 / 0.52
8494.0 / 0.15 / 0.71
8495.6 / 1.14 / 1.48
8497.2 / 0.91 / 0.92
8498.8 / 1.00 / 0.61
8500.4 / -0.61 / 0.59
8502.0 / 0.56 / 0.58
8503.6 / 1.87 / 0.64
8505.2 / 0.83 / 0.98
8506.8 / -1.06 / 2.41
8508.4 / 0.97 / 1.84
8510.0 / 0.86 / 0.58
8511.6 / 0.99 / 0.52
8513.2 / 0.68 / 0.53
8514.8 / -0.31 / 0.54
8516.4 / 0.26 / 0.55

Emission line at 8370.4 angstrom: H-gamma 4340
